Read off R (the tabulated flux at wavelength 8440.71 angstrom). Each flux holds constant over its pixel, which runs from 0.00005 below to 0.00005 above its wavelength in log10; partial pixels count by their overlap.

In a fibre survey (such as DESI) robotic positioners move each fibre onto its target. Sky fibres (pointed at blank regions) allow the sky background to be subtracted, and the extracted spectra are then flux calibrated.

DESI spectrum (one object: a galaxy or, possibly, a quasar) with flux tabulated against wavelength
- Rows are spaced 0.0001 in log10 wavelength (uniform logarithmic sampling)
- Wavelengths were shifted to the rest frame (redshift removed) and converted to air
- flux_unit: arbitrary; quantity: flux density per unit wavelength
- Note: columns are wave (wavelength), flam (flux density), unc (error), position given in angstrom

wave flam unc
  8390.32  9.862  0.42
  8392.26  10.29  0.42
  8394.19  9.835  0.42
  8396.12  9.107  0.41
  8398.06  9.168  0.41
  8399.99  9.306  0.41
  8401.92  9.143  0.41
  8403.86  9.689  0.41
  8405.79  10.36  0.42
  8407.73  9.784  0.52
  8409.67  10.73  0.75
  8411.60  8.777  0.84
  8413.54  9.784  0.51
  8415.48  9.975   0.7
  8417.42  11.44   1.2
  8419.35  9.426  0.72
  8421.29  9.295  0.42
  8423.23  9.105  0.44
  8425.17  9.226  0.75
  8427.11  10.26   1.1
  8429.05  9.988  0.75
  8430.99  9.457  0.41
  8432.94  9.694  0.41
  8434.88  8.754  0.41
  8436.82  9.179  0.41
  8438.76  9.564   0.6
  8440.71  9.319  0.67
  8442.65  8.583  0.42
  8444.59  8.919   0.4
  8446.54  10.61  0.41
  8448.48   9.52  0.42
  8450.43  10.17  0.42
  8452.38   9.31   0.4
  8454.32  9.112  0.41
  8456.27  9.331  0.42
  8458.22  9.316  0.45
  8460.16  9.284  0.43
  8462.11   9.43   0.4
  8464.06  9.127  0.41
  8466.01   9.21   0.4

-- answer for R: 9.319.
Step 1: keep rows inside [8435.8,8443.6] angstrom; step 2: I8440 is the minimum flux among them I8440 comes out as 8.583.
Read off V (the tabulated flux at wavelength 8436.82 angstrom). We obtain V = 9.179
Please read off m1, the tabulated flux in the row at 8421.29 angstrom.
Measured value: 9.295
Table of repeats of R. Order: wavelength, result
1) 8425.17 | 9.226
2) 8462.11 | 9.43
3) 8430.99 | 9.457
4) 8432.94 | 9.694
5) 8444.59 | 8.919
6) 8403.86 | 9.689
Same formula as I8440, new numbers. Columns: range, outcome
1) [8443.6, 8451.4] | 8.919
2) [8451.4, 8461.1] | 9.112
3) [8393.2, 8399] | 9.107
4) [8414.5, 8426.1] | 9.105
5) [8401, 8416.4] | 8.777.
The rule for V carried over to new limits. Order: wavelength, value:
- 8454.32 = 9.112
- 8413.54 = 9.784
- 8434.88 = 8.754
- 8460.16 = 9.284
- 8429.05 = 9.988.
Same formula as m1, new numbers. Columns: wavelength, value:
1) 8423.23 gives 9.105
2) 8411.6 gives 8.777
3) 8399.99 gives 9.306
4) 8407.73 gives 9.784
